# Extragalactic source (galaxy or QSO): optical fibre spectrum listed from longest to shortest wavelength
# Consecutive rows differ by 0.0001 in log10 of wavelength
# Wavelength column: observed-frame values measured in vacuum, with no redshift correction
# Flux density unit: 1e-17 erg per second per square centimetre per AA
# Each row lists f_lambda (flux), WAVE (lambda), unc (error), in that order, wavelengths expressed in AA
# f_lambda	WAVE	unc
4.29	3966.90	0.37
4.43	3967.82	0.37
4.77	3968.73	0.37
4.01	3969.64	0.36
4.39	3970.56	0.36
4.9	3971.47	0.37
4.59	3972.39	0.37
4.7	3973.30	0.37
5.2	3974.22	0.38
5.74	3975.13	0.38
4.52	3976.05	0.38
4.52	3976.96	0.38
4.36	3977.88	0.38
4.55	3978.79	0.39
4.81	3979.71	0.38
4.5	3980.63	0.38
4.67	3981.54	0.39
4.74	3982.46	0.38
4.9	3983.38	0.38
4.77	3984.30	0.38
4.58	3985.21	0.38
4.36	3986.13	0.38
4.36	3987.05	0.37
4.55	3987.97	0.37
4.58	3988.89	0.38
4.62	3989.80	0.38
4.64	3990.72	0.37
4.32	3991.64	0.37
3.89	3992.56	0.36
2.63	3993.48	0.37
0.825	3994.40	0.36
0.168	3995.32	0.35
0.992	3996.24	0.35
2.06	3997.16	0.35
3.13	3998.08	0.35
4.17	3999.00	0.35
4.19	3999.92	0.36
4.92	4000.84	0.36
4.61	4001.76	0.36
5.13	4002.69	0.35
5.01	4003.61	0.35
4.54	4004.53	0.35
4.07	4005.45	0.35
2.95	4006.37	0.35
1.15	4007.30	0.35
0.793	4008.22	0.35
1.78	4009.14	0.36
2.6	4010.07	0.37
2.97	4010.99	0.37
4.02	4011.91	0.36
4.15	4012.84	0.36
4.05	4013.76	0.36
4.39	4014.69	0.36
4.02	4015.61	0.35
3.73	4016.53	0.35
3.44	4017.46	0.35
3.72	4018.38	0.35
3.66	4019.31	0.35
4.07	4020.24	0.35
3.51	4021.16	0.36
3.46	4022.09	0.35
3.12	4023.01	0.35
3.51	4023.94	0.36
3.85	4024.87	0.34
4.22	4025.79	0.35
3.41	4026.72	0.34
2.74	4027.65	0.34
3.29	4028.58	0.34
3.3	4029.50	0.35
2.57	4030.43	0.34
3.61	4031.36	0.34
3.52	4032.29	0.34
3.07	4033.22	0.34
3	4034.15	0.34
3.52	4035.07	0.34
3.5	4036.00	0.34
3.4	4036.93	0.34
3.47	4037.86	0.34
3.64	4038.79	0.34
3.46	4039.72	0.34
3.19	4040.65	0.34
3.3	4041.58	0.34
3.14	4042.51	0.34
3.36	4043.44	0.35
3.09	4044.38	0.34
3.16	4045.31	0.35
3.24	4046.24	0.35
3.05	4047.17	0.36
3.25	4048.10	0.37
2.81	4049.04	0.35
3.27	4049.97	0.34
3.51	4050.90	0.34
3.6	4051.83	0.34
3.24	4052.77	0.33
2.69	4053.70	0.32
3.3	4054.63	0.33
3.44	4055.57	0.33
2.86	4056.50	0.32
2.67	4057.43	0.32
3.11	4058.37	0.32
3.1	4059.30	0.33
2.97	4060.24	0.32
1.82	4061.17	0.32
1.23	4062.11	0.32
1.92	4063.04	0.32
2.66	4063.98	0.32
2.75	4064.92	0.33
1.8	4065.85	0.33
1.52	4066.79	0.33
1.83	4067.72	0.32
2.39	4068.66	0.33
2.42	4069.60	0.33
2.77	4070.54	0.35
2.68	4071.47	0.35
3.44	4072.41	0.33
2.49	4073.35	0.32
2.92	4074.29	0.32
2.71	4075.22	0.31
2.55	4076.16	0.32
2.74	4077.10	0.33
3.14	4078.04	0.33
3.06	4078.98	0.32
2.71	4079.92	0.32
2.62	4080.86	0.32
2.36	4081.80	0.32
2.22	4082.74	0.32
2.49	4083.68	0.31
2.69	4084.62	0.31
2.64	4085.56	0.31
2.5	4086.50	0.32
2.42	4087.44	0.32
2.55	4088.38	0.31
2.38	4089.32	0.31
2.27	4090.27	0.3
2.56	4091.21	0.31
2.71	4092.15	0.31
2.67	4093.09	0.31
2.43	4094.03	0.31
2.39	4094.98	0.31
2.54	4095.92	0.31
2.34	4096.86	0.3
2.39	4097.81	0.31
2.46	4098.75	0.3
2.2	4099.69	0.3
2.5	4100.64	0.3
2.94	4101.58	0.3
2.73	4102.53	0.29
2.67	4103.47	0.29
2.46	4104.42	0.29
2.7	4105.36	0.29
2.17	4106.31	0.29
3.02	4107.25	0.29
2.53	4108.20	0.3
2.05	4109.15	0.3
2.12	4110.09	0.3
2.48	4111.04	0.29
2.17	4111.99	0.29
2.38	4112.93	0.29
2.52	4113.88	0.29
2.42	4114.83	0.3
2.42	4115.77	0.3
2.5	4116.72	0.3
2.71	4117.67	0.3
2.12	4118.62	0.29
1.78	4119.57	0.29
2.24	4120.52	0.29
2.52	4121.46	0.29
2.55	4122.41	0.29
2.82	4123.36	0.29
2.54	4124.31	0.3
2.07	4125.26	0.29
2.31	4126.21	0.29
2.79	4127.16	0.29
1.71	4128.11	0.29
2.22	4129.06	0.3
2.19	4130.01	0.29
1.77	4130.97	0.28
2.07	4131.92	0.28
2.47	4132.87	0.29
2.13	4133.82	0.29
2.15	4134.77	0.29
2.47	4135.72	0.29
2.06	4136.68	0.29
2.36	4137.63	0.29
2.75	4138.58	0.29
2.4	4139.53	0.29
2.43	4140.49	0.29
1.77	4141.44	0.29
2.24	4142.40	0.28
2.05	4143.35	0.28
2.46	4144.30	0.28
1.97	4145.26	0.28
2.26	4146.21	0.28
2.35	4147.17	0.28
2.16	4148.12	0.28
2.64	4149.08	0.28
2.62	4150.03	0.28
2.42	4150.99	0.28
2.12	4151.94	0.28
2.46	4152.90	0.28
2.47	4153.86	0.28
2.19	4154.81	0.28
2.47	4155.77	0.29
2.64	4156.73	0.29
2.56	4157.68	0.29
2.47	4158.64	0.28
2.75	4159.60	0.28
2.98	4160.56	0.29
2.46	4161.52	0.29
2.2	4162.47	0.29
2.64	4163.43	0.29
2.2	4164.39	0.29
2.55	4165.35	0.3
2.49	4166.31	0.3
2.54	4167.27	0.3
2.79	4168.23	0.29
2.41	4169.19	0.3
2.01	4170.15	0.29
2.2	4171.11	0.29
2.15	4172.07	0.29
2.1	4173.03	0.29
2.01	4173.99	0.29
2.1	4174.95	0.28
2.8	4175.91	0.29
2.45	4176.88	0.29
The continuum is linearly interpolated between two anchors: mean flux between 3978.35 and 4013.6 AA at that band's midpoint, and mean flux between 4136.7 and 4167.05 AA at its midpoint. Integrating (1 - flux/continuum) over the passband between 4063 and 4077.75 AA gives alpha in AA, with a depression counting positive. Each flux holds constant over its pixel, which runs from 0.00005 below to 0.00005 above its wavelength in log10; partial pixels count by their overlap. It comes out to 2.7 AA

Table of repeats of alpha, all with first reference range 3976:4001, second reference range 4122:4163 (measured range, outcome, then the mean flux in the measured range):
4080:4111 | 3.5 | 2.49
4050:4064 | 1.7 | 2.83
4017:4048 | 0.6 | 3.38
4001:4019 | 0.5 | 3.56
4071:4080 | 0.5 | 2.85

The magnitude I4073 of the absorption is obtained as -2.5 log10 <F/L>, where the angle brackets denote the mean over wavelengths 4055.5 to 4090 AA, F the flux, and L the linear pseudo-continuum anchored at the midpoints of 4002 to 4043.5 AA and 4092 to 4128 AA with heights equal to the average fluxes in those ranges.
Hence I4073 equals 0.13 mag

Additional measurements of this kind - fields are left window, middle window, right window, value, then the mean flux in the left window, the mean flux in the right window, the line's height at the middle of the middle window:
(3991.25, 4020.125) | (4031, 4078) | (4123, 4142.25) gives 0.00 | 3.3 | 2.27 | 2.9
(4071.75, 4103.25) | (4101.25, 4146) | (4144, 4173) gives 0.07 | 2.6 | 2.42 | 2.51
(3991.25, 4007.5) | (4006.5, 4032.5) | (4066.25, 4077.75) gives -0.08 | 3.29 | 2.54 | 3.09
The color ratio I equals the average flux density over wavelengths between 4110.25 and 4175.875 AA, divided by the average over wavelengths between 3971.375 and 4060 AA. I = 0.65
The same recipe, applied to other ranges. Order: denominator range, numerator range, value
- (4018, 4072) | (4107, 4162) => 0.77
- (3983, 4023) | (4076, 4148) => 0.67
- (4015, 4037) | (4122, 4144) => 0.65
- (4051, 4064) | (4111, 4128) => 0.86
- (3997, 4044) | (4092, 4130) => 0.70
